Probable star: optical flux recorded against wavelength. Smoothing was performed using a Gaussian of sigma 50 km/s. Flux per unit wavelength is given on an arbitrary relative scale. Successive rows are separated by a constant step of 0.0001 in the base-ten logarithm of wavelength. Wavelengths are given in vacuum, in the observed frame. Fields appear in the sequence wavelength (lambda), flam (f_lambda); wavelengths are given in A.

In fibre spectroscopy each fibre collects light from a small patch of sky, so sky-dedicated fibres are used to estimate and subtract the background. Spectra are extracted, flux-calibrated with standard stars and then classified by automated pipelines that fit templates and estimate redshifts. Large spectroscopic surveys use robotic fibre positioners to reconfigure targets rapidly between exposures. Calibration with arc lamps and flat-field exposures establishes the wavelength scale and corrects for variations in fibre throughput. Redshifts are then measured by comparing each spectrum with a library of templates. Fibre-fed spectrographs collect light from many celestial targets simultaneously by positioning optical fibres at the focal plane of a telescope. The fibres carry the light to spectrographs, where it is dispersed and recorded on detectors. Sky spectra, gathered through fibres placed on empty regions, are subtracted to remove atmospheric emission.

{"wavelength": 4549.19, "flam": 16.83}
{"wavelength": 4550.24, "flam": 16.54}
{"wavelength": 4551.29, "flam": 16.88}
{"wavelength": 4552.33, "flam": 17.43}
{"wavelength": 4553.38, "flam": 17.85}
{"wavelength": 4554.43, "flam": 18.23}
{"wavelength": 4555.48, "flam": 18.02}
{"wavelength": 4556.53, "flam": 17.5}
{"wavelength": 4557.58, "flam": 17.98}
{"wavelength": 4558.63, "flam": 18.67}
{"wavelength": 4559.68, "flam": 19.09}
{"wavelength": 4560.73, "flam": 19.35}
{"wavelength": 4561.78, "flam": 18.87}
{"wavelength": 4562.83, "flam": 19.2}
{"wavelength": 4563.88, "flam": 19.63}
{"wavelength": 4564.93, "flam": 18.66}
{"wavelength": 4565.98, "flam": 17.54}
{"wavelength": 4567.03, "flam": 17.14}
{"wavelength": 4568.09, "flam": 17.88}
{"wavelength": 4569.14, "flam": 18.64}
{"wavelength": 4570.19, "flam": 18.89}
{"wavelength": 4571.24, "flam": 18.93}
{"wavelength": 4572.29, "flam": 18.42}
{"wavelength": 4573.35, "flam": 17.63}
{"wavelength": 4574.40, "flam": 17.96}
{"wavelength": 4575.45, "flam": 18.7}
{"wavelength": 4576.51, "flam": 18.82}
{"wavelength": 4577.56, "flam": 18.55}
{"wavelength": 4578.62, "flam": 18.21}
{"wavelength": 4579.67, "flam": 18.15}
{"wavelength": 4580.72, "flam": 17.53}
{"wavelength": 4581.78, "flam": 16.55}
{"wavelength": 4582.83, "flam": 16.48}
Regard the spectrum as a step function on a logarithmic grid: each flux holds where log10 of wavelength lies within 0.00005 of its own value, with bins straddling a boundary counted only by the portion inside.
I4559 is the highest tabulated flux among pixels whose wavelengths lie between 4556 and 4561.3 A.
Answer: 19.35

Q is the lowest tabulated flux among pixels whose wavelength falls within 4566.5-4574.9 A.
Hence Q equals 17.14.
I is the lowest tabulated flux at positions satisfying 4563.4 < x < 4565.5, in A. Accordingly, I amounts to 18.66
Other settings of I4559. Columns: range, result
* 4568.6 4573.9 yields 18.93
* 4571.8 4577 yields 18.82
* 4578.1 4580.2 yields 18.21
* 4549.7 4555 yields 18.23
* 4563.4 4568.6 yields 19.63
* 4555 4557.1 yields 18.02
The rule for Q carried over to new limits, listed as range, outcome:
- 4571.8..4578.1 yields 17.63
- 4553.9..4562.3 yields 17.5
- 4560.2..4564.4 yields 18.87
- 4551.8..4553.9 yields 17.43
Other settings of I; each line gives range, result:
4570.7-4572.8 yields 18.42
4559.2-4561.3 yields 19.09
